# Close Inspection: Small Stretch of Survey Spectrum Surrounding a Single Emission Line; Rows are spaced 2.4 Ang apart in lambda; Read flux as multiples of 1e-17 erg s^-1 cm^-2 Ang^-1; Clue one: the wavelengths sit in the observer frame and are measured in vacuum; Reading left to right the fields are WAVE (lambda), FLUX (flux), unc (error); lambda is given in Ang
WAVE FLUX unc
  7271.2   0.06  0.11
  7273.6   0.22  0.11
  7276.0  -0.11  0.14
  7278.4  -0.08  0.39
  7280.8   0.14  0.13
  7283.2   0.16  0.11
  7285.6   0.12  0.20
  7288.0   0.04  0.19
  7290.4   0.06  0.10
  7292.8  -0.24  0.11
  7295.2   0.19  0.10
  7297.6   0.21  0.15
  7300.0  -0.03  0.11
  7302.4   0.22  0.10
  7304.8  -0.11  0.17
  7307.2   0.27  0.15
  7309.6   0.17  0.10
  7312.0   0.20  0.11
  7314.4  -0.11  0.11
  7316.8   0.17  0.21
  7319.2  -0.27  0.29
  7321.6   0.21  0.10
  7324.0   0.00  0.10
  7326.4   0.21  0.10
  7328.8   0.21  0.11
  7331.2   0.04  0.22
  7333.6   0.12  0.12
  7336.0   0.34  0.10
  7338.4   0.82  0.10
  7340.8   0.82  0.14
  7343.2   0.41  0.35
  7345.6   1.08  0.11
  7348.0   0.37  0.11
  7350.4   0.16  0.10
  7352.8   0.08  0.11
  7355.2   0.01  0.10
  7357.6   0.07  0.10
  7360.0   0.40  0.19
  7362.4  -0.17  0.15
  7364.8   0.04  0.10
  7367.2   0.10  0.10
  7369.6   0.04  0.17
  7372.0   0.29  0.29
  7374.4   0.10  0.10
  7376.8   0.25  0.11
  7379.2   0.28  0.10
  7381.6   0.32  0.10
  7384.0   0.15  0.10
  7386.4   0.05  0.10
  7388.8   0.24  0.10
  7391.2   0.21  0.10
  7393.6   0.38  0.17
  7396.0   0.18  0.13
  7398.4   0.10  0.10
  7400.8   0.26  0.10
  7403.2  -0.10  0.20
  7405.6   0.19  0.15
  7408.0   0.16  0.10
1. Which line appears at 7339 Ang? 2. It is [O II] 3727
